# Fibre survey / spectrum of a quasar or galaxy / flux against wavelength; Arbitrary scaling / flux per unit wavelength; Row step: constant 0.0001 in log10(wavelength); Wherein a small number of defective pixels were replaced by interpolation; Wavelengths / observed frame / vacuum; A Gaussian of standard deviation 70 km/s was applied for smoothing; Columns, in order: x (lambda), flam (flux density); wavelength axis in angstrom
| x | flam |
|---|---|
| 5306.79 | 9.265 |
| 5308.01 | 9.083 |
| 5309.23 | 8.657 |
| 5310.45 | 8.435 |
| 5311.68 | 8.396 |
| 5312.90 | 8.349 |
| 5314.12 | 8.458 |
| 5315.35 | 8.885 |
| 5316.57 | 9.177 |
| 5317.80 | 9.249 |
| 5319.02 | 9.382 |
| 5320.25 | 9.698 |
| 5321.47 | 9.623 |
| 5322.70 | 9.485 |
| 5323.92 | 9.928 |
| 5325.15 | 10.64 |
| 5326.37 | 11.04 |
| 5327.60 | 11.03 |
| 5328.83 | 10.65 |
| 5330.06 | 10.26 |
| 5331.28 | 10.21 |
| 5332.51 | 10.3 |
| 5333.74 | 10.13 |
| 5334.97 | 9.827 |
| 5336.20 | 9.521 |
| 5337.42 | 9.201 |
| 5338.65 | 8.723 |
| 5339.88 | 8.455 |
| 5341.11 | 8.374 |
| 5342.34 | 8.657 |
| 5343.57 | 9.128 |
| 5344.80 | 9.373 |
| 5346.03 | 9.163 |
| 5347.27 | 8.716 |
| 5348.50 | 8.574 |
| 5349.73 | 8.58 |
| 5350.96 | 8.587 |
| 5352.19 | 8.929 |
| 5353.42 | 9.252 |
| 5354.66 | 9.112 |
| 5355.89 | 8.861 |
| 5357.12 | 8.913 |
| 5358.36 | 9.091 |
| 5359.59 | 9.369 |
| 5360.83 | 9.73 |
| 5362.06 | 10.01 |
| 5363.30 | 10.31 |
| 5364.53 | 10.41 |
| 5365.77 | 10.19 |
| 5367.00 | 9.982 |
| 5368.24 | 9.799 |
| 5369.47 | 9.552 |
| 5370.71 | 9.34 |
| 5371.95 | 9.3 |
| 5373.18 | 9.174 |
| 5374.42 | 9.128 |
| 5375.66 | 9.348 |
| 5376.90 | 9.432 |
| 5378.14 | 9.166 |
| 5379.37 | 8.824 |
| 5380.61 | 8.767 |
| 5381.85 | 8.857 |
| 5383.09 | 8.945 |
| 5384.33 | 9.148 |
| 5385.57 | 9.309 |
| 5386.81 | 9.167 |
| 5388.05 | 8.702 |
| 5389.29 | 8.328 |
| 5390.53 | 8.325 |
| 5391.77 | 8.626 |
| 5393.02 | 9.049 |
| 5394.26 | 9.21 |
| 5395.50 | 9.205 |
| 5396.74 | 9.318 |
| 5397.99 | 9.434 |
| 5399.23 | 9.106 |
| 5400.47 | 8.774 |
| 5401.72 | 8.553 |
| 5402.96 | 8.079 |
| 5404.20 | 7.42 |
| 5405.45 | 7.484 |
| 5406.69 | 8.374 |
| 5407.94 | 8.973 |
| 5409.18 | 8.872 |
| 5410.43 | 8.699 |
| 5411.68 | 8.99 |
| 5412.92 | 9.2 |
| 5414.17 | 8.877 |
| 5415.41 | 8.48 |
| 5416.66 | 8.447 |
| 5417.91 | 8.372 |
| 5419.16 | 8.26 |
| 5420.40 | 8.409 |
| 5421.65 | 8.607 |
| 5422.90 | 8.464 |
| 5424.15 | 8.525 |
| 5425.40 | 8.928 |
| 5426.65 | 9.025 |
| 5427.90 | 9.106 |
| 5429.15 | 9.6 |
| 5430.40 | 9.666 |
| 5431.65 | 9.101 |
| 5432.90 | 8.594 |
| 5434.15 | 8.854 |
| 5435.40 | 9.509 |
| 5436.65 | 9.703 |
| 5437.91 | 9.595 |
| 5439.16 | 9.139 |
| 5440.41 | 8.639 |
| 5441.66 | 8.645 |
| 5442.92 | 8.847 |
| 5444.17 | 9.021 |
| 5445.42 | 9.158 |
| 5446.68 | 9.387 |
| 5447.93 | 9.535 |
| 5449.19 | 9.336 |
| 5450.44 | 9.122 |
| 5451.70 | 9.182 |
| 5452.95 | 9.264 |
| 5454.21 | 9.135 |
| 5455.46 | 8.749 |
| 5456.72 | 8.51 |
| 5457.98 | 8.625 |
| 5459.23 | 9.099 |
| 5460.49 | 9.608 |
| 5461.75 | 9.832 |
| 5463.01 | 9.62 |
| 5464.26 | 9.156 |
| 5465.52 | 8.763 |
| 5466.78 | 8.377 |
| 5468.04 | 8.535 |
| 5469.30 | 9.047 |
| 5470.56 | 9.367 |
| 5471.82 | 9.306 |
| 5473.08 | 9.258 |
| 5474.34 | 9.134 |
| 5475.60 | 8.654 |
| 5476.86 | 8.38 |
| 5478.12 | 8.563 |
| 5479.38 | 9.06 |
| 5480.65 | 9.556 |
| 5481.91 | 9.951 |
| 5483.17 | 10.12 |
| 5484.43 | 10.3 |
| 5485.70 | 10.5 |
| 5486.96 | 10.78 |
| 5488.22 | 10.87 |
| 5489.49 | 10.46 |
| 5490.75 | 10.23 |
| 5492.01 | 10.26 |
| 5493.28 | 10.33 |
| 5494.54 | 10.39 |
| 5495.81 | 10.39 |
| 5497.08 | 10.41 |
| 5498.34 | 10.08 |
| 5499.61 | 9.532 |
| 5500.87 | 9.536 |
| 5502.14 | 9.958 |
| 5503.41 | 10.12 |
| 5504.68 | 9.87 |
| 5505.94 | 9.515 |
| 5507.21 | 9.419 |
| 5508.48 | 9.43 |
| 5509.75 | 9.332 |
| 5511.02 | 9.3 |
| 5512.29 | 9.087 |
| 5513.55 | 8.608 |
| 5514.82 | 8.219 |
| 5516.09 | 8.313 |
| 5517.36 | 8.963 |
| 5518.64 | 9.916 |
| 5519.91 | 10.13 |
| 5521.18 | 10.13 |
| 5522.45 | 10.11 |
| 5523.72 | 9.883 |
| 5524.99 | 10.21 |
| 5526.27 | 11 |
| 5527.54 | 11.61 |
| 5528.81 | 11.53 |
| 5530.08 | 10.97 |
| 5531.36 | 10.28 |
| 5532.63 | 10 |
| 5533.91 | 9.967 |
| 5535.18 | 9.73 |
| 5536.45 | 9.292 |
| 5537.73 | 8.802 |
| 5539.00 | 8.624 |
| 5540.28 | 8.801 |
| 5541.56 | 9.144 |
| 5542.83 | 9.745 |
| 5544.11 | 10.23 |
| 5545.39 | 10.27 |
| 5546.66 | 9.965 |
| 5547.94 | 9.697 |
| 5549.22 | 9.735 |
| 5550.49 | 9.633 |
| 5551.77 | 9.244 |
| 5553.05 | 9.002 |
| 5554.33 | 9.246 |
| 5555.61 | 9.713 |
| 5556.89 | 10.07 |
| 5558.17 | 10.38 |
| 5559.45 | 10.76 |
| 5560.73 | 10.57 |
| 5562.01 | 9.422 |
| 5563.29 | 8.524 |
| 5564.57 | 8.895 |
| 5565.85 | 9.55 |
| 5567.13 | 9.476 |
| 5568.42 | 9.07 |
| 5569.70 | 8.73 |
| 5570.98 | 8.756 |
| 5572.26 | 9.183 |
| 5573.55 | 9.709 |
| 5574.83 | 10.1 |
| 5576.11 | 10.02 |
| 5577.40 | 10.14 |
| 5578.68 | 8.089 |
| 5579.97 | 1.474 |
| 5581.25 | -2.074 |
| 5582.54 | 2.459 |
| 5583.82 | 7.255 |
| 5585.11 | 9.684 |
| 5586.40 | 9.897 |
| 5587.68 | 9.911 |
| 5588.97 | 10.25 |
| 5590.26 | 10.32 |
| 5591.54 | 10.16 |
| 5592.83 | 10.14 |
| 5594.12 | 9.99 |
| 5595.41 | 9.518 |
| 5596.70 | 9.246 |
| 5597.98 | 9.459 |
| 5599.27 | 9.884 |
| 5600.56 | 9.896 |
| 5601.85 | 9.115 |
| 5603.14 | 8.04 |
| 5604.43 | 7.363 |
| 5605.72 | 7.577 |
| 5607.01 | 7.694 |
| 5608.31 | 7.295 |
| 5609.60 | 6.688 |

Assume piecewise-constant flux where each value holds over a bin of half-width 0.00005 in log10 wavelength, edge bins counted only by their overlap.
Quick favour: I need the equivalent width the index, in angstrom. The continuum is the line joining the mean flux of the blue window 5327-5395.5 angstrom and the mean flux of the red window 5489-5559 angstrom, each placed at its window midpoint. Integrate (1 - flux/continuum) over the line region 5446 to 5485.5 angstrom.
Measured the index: 1.7 angstrom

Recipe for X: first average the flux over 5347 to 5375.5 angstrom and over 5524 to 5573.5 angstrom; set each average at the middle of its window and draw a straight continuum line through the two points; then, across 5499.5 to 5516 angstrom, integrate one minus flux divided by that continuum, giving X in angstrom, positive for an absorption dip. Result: 0.5 angstrom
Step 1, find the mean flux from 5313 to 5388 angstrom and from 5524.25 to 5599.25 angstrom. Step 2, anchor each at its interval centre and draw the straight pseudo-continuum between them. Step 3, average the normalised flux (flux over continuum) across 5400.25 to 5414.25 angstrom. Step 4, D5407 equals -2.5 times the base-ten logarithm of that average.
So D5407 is 0.10 mag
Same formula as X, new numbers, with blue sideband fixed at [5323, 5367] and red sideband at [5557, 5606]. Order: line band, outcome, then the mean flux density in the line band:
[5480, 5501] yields -2.78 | 10.2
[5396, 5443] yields 2.37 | 8.81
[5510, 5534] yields -2.60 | 9.9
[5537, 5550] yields -0.94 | 9.5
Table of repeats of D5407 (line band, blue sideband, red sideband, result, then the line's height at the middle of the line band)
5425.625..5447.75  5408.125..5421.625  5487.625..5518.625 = -0.028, 8.92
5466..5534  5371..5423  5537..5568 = -0.052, 9.3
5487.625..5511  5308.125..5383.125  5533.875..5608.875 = -0.105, 9.06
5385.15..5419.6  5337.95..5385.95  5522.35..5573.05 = 0.074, 9.31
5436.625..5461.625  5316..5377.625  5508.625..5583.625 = 0.025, 9.32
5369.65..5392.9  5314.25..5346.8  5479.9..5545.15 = 0.078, 9.67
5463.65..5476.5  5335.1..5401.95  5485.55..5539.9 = 0.085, 9.67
